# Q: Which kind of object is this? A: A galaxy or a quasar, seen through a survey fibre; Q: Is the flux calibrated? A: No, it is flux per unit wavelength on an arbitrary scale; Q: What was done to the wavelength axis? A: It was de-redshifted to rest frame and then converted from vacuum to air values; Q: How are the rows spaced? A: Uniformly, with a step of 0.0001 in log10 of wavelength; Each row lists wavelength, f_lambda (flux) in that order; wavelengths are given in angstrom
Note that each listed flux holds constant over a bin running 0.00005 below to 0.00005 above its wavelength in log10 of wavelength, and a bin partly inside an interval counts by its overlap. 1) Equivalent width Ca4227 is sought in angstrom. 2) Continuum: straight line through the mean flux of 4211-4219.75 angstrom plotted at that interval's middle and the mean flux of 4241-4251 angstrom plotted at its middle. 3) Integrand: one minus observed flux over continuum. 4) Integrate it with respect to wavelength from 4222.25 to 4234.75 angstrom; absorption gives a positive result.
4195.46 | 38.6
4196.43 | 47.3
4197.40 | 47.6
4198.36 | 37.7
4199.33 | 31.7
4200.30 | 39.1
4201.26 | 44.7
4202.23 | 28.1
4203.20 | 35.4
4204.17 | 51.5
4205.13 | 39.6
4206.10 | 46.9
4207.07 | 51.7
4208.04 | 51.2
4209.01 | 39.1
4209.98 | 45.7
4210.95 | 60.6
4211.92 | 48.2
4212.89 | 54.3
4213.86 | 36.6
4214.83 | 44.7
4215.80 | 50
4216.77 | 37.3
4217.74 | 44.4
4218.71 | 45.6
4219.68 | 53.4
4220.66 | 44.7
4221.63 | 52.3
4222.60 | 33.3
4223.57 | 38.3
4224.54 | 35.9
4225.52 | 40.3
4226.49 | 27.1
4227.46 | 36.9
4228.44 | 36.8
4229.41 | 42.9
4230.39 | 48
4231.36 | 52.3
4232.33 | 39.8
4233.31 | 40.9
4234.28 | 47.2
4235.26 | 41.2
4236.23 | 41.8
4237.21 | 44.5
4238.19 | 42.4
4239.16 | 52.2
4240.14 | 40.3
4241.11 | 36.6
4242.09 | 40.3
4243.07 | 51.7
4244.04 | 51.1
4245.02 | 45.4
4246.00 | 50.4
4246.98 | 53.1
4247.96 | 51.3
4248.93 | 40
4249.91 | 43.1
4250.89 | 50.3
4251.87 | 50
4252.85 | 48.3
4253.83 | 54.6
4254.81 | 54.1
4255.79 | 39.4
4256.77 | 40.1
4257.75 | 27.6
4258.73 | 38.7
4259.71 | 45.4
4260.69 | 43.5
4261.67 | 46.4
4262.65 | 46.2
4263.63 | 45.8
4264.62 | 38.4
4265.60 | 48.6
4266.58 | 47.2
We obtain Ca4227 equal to 1.8 angstrom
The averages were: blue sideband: 46.5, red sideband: 46.9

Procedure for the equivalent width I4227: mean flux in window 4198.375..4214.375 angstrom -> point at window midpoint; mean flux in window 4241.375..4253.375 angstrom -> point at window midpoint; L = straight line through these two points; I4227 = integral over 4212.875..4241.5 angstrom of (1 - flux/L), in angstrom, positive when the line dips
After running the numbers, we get 2.0 angstrom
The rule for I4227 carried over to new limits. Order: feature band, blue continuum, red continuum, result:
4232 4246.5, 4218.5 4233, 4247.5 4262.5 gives -0.4 angstrom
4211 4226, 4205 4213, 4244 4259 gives 1.1 angstrom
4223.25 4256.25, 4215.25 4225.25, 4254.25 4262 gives -1.4 angstrom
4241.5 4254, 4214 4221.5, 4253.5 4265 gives -1.2 angstrom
